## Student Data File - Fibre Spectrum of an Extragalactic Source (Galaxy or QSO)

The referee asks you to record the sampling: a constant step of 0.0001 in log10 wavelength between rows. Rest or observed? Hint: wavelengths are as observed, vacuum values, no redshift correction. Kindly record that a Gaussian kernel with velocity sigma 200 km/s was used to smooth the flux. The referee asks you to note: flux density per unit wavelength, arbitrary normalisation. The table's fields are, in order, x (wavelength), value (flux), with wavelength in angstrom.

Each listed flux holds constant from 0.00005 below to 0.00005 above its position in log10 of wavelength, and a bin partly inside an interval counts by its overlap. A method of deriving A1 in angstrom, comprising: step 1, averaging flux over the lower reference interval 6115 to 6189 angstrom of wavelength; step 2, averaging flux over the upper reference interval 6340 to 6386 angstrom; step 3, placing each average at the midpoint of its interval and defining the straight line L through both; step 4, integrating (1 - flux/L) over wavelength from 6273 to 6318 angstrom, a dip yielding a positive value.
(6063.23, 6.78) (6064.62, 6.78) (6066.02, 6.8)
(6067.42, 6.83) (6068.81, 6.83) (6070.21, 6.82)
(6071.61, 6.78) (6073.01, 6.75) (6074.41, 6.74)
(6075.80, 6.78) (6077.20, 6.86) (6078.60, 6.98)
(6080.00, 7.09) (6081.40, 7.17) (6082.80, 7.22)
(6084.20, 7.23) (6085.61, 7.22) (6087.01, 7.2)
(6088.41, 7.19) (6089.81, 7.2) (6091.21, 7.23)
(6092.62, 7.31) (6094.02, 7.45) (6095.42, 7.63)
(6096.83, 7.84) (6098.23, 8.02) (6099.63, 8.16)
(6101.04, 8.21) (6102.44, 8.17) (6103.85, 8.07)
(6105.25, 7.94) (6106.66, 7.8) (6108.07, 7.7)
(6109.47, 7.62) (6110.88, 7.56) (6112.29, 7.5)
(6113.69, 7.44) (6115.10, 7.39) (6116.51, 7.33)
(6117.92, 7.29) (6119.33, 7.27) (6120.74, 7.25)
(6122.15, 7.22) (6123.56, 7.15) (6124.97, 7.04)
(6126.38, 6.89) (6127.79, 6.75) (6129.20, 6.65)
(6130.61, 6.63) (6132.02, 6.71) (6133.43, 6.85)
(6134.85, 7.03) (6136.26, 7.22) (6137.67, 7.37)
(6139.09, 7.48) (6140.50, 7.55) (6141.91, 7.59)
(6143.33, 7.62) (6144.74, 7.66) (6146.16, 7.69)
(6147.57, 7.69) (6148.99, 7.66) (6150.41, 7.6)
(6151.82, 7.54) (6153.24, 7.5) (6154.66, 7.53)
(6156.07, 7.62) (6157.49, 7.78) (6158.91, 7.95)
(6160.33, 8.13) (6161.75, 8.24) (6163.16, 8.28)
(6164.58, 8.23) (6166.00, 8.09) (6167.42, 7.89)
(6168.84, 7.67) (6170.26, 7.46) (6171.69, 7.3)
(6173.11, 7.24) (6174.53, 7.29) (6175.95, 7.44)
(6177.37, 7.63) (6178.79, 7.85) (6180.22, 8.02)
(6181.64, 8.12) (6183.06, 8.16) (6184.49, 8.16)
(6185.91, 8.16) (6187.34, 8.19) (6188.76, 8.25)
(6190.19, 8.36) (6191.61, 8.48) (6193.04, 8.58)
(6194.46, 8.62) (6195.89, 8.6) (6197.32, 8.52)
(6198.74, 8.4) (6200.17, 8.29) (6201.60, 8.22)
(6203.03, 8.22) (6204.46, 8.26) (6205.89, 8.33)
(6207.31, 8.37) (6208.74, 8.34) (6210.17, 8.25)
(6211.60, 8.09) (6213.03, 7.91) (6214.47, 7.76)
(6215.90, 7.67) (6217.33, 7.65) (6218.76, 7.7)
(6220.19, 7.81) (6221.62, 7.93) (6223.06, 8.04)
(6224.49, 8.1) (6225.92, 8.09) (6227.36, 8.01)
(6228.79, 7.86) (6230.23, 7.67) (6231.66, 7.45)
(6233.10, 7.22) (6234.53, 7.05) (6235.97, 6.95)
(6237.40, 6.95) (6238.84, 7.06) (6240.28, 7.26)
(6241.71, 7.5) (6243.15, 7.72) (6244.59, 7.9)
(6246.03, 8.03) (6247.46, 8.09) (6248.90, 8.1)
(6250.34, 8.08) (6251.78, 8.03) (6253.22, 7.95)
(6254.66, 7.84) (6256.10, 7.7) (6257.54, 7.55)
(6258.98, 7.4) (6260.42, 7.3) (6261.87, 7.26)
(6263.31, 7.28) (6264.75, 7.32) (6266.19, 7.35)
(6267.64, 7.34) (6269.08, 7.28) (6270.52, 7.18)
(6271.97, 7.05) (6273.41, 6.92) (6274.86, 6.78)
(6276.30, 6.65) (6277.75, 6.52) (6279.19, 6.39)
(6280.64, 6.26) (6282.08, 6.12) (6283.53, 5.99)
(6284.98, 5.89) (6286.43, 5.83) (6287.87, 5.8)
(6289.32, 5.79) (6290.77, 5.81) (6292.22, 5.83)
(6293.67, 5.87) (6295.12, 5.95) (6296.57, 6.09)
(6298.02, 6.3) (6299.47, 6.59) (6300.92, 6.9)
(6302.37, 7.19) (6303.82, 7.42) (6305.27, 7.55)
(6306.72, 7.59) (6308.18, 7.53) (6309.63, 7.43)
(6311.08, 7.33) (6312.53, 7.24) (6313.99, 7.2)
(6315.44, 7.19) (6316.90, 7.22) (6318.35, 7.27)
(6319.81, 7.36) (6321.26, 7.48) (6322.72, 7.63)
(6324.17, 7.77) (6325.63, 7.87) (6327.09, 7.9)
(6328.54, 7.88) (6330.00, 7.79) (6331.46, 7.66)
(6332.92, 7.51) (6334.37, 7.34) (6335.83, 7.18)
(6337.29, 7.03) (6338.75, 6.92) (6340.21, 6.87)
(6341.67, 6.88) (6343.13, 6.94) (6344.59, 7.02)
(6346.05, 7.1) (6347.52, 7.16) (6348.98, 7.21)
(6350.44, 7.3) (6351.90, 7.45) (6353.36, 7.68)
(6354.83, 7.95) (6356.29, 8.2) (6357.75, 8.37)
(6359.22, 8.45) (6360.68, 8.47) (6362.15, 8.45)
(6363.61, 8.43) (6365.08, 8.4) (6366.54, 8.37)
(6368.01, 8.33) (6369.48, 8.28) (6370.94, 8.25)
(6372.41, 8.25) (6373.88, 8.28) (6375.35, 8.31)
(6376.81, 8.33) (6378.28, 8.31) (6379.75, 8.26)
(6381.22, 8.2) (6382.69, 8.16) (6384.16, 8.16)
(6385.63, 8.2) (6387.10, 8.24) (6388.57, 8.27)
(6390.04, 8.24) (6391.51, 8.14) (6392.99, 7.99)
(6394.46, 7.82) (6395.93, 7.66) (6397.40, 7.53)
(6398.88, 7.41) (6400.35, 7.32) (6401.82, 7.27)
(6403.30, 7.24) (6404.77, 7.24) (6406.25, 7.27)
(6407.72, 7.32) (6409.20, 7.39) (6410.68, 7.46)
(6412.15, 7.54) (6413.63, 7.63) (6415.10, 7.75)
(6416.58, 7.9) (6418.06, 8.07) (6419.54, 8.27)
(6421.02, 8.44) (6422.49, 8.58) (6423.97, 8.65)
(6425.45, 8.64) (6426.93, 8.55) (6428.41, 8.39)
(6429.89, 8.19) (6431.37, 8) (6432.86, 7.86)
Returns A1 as 6.9 angstrom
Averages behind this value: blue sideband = 7.55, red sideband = 7.95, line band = 6.62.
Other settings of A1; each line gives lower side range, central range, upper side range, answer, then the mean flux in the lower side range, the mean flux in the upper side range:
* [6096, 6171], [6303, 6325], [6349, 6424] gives 1.24 angstrom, 7.56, 7.98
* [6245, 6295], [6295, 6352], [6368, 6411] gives 1.02 angstrom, 6.95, 7.9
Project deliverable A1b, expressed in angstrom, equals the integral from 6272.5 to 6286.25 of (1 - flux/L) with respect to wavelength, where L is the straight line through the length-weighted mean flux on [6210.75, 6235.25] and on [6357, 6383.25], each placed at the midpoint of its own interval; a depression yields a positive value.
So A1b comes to 2.8 angstrom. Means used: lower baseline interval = 7.77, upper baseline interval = 8.33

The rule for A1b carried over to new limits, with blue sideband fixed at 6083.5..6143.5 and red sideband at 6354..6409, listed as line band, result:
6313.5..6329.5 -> 0.7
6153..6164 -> -0.6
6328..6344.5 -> 1.4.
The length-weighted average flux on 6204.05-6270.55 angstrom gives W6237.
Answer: 7.7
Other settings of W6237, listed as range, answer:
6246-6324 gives 7.02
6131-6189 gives 7.68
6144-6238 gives 7.91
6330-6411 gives 7.77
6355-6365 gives 8.37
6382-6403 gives 7.87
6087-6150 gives 7.43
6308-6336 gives 7.5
